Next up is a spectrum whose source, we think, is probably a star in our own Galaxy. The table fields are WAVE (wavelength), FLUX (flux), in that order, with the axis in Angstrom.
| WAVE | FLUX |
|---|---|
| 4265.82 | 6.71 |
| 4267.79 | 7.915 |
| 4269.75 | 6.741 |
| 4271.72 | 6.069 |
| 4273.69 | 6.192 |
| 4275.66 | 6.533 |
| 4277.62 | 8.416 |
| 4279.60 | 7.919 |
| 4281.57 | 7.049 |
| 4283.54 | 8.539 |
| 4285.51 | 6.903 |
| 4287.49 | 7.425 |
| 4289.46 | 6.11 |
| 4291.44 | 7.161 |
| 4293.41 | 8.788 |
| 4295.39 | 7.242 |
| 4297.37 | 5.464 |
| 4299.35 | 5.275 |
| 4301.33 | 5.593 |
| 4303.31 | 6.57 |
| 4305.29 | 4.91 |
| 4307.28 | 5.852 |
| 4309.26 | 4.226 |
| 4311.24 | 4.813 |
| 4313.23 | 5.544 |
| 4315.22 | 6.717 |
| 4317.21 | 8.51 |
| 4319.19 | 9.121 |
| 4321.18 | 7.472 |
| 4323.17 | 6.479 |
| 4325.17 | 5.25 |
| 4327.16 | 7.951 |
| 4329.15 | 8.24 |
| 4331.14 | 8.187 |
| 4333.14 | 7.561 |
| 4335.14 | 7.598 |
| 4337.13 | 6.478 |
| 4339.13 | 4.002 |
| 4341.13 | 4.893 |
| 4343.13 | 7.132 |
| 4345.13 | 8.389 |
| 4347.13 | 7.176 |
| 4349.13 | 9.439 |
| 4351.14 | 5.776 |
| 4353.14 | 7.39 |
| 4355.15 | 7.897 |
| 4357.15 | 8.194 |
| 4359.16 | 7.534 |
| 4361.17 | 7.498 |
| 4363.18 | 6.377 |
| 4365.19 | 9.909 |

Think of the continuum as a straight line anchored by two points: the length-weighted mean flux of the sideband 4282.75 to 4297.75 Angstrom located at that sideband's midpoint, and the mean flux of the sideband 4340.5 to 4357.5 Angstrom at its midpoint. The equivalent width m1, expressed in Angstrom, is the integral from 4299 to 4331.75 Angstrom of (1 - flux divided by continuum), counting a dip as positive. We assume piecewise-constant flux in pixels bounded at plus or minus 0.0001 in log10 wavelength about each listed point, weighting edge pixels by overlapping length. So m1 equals 3.6 Angstrom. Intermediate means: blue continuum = 7.26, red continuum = 7.39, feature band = 6.52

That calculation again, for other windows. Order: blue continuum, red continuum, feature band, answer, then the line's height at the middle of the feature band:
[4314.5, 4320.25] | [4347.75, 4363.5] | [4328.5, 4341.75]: 2.0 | 7.89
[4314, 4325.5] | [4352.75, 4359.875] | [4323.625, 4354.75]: 2.2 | 7.58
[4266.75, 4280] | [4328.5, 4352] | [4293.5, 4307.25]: 2.0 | 7.07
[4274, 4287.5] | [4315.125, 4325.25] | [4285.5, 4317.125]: 5.4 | 7.48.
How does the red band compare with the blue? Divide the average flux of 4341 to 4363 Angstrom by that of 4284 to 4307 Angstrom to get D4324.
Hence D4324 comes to 1.14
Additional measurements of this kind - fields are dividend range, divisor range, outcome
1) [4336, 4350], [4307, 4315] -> 1.30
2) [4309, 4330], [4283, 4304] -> 1.01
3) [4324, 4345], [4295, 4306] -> 1.17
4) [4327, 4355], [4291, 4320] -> 1.13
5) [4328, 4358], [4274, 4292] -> 0.99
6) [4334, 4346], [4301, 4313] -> 1.20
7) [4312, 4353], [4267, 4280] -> 1.00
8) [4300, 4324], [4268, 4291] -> 0.89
